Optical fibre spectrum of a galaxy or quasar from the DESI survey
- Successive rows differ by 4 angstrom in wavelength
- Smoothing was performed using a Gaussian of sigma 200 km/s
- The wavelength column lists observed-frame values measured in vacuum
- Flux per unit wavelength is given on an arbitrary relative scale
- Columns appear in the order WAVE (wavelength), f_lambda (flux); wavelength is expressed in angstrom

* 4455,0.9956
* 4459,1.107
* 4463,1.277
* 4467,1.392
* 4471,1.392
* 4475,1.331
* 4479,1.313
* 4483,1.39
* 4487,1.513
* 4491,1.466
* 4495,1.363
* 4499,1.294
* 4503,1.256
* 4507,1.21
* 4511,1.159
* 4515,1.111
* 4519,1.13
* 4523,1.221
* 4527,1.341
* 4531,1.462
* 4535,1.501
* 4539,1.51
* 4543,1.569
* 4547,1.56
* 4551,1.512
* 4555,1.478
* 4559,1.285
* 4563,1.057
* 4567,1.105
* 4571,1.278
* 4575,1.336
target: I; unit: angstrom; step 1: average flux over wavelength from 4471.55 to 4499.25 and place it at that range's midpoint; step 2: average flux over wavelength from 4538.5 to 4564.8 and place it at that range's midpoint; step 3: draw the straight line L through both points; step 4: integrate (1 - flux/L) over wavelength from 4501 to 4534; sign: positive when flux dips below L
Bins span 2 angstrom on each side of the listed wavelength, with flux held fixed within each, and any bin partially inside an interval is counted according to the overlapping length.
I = 3.8 angstrom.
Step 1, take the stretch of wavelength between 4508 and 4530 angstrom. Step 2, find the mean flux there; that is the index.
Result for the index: 1.21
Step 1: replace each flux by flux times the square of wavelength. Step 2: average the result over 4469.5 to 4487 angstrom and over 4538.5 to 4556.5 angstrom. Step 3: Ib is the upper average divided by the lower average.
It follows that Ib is 1.1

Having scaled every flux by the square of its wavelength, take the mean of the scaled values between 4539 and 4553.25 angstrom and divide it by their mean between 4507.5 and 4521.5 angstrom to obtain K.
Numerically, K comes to 1.4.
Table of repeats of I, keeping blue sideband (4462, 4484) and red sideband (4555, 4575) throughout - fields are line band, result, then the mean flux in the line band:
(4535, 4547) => -2.6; 1.54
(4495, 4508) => 0.4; 1.27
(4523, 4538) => -1.6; 1.41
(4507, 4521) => 1.6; 1.14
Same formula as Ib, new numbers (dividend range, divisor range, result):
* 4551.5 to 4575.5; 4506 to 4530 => 1.07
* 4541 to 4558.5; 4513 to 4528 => 1.28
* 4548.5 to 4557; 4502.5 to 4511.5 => 1.27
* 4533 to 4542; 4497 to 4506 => 1.21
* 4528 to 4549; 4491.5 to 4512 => 1.20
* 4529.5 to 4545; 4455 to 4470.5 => 1.26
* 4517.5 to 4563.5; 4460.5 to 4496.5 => 1.04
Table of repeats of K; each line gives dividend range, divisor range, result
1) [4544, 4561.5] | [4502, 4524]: 1.26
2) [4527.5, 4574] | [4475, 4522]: 1.10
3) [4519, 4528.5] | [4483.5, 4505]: 0.92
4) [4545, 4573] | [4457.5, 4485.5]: 1.04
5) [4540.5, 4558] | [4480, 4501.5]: 1.11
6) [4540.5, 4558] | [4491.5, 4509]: 1.19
